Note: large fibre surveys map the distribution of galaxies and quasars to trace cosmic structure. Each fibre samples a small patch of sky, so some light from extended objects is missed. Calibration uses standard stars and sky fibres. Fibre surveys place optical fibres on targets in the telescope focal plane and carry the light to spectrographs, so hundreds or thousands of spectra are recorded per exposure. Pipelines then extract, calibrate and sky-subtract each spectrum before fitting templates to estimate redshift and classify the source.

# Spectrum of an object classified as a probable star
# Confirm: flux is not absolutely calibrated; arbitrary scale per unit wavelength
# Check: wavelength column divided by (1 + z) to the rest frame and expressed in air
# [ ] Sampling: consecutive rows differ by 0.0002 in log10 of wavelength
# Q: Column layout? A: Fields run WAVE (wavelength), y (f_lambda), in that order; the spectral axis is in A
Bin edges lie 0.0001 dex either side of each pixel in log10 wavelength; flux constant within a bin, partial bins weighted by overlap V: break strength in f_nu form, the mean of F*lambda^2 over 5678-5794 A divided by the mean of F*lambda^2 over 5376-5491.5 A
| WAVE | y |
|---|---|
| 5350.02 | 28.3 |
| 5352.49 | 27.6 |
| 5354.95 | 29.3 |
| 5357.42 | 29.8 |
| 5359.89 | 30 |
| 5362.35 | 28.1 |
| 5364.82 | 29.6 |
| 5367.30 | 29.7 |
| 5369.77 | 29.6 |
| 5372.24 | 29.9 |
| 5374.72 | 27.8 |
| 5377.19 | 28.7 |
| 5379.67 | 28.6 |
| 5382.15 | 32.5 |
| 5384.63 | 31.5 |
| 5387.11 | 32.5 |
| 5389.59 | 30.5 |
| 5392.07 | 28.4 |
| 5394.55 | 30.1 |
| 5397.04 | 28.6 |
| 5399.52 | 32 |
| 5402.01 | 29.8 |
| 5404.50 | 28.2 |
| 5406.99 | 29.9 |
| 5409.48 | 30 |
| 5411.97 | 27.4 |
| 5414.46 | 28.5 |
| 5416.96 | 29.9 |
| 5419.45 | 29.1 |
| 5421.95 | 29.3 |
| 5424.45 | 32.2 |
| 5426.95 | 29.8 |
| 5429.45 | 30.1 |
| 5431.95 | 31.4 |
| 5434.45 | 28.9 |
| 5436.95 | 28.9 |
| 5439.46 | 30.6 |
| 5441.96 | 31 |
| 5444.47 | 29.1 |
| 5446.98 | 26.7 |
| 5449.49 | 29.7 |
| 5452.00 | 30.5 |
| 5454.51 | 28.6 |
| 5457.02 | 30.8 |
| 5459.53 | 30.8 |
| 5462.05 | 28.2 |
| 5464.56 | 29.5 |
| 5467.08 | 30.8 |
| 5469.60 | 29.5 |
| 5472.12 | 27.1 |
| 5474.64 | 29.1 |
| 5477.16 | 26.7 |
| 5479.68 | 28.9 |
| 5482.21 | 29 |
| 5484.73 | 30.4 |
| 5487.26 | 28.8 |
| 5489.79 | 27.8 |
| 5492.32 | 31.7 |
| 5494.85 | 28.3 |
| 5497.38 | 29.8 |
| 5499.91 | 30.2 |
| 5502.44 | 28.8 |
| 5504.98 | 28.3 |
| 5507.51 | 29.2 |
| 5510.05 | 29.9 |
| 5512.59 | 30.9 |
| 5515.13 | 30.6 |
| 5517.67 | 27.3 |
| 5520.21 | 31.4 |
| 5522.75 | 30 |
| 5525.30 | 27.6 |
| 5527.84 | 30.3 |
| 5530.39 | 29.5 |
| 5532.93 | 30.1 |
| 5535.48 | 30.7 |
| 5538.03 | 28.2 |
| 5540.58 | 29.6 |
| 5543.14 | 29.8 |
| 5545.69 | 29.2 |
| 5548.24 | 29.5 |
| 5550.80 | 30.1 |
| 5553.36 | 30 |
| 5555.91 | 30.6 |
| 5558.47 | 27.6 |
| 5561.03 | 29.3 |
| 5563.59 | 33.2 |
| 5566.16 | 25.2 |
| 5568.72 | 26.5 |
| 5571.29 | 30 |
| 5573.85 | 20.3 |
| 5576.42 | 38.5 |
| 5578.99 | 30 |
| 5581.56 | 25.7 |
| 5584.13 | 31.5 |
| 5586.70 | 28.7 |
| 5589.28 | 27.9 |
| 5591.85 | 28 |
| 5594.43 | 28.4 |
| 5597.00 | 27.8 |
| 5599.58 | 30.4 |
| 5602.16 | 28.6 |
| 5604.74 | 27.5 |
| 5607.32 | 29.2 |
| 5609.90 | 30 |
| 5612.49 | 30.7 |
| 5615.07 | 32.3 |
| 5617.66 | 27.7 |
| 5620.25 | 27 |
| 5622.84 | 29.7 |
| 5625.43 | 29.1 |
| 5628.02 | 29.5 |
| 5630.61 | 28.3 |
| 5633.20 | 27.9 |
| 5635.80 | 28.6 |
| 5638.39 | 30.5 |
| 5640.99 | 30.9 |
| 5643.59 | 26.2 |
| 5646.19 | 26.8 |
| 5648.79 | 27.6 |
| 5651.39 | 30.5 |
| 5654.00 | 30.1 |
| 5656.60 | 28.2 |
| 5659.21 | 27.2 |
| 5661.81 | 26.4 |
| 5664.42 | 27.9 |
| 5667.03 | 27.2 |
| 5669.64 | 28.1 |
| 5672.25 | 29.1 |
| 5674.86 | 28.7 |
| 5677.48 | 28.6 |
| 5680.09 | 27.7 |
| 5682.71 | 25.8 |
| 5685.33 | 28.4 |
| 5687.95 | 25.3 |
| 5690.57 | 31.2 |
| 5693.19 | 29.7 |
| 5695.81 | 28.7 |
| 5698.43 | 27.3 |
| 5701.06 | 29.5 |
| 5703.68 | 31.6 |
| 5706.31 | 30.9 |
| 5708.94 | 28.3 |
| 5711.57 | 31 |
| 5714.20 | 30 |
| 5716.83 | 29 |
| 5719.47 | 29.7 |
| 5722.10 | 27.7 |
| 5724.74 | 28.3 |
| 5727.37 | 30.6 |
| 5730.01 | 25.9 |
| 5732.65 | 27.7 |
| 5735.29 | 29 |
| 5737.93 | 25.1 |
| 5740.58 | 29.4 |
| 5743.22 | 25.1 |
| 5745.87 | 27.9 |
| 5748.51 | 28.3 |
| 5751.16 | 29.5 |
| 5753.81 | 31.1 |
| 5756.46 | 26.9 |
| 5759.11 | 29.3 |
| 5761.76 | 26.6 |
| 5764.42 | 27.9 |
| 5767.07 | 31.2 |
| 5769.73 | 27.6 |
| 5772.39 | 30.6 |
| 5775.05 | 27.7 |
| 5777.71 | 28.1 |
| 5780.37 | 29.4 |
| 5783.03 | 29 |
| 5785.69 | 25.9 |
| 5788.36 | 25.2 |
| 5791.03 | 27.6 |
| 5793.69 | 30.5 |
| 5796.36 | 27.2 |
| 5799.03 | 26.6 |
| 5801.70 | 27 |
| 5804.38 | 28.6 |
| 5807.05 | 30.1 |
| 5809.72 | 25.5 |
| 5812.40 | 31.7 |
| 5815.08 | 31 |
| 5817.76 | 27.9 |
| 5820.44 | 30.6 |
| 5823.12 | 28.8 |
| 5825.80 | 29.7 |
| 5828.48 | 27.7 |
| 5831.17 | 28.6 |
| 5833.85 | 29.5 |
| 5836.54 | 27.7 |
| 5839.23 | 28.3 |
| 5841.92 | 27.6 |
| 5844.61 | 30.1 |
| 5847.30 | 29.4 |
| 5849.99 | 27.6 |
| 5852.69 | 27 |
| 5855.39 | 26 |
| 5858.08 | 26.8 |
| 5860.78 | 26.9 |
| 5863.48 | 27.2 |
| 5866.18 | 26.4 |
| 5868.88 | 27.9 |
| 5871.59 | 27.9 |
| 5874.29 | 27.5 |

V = 1.07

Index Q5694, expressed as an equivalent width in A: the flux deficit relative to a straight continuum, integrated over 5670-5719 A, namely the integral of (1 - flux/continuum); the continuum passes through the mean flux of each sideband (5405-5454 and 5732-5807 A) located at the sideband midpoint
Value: -0.9 A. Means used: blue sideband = 29.6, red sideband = 28.1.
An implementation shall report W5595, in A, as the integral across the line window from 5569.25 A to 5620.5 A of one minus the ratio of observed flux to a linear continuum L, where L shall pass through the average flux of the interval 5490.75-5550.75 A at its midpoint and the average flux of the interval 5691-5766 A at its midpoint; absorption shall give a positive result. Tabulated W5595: 0.5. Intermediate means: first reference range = 29.6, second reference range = 28.7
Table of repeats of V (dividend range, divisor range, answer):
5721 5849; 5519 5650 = 1.05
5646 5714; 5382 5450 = 1.05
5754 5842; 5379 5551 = 1.08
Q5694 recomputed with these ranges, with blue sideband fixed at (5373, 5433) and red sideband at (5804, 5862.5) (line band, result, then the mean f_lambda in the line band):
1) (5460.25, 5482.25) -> 0.63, 28.8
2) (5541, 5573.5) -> 0.41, 29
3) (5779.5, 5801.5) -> 0.79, 27.6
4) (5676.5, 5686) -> 0.47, 27.5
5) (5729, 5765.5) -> 1.16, 27.9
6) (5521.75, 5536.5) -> -0.11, 29.7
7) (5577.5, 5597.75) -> 0.45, 28.6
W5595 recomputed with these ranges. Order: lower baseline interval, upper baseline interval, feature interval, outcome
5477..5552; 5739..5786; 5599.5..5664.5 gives 0.4 A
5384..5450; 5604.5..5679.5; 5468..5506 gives 0.6 A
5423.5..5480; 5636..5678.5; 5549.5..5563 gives -0.4 A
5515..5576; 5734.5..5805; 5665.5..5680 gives 0.1 A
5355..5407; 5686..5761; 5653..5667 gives 0.5 A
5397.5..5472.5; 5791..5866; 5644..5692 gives 1.4 A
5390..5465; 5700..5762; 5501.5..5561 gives -0.5 A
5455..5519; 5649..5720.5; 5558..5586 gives 0.1 A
